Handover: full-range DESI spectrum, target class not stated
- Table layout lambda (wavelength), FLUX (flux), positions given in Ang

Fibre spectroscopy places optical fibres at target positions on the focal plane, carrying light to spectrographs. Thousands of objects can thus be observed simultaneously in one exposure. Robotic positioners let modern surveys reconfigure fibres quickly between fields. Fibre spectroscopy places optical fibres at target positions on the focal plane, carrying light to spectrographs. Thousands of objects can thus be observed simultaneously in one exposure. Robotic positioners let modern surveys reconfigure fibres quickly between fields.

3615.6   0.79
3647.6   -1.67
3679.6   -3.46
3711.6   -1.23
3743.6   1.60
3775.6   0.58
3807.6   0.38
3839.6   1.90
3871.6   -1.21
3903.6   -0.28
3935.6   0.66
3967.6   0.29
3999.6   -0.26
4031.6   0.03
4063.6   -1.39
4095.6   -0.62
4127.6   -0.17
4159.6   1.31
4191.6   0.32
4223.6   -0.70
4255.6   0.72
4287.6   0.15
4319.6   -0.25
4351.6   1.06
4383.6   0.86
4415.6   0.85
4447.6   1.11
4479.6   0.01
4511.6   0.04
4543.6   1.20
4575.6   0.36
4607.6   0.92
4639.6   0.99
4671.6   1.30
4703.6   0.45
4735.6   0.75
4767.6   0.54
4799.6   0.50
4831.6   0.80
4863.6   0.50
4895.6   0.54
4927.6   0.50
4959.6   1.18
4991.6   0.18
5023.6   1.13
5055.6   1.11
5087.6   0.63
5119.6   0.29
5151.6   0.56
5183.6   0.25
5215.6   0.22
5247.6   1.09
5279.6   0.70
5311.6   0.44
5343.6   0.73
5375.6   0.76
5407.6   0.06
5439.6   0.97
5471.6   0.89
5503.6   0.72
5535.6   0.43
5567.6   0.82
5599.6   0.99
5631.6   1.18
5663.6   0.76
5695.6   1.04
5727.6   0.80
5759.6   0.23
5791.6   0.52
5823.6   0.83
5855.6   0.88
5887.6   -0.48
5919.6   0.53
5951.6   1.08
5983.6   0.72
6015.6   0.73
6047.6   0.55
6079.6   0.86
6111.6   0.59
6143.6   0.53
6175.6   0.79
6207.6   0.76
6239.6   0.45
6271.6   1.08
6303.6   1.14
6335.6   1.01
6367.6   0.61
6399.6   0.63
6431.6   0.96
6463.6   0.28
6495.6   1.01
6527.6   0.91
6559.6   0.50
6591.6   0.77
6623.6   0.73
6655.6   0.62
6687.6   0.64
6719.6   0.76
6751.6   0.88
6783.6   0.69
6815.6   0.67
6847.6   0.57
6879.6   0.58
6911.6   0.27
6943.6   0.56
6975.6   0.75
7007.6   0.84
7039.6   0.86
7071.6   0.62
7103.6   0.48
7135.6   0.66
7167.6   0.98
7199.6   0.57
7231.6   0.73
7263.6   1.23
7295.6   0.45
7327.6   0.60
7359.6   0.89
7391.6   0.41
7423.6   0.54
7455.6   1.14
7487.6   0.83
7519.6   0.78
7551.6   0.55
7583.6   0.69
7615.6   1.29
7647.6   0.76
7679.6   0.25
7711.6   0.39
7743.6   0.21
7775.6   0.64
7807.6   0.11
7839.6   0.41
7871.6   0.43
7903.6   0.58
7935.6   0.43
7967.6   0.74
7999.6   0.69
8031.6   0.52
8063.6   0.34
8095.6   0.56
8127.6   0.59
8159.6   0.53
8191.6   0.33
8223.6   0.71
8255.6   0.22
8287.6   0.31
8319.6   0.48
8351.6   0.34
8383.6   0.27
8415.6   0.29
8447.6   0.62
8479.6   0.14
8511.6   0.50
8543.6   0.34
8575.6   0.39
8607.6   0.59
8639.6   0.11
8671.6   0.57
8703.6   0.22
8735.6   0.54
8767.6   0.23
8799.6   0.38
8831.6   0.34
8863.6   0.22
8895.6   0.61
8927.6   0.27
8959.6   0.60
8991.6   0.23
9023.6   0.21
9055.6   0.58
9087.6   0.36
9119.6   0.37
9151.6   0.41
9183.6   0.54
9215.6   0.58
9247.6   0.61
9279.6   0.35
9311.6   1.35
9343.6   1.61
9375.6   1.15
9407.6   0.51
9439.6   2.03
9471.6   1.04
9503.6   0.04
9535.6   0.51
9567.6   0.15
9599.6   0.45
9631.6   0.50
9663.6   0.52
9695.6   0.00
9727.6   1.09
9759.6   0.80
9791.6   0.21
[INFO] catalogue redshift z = 0.14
